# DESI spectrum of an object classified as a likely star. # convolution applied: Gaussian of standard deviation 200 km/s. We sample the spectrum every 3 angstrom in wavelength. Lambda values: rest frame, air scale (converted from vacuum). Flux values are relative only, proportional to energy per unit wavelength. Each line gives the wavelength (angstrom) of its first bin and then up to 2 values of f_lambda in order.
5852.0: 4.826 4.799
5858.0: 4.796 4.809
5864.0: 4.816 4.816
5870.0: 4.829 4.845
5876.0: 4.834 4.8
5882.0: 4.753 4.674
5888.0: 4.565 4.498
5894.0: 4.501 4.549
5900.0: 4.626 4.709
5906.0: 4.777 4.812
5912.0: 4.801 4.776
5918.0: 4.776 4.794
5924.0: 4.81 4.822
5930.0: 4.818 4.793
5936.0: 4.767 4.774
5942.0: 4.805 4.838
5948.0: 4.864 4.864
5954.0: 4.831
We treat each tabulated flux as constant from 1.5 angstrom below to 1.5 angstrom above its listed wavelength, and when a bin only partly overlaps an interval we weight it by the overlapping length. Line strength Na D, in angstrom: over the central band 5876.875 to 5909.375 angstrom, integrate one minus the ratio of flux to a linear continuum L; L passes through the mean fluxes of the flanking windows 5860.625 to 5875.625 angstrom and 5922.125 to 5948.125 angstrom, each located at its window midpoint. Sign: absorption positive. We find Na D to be 1.1 angstrom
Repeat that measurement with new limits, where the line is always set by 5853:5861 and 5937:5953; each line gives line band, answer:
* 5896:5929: 0.4 angstrom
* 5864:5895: 0.6 angstrom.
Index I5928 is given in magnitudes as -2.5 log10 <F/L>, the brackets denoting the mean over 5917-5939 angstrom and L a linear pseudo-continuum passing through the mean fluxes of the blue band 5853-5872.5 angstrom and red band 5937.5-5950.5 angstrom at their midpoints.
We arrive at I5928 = 0.01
